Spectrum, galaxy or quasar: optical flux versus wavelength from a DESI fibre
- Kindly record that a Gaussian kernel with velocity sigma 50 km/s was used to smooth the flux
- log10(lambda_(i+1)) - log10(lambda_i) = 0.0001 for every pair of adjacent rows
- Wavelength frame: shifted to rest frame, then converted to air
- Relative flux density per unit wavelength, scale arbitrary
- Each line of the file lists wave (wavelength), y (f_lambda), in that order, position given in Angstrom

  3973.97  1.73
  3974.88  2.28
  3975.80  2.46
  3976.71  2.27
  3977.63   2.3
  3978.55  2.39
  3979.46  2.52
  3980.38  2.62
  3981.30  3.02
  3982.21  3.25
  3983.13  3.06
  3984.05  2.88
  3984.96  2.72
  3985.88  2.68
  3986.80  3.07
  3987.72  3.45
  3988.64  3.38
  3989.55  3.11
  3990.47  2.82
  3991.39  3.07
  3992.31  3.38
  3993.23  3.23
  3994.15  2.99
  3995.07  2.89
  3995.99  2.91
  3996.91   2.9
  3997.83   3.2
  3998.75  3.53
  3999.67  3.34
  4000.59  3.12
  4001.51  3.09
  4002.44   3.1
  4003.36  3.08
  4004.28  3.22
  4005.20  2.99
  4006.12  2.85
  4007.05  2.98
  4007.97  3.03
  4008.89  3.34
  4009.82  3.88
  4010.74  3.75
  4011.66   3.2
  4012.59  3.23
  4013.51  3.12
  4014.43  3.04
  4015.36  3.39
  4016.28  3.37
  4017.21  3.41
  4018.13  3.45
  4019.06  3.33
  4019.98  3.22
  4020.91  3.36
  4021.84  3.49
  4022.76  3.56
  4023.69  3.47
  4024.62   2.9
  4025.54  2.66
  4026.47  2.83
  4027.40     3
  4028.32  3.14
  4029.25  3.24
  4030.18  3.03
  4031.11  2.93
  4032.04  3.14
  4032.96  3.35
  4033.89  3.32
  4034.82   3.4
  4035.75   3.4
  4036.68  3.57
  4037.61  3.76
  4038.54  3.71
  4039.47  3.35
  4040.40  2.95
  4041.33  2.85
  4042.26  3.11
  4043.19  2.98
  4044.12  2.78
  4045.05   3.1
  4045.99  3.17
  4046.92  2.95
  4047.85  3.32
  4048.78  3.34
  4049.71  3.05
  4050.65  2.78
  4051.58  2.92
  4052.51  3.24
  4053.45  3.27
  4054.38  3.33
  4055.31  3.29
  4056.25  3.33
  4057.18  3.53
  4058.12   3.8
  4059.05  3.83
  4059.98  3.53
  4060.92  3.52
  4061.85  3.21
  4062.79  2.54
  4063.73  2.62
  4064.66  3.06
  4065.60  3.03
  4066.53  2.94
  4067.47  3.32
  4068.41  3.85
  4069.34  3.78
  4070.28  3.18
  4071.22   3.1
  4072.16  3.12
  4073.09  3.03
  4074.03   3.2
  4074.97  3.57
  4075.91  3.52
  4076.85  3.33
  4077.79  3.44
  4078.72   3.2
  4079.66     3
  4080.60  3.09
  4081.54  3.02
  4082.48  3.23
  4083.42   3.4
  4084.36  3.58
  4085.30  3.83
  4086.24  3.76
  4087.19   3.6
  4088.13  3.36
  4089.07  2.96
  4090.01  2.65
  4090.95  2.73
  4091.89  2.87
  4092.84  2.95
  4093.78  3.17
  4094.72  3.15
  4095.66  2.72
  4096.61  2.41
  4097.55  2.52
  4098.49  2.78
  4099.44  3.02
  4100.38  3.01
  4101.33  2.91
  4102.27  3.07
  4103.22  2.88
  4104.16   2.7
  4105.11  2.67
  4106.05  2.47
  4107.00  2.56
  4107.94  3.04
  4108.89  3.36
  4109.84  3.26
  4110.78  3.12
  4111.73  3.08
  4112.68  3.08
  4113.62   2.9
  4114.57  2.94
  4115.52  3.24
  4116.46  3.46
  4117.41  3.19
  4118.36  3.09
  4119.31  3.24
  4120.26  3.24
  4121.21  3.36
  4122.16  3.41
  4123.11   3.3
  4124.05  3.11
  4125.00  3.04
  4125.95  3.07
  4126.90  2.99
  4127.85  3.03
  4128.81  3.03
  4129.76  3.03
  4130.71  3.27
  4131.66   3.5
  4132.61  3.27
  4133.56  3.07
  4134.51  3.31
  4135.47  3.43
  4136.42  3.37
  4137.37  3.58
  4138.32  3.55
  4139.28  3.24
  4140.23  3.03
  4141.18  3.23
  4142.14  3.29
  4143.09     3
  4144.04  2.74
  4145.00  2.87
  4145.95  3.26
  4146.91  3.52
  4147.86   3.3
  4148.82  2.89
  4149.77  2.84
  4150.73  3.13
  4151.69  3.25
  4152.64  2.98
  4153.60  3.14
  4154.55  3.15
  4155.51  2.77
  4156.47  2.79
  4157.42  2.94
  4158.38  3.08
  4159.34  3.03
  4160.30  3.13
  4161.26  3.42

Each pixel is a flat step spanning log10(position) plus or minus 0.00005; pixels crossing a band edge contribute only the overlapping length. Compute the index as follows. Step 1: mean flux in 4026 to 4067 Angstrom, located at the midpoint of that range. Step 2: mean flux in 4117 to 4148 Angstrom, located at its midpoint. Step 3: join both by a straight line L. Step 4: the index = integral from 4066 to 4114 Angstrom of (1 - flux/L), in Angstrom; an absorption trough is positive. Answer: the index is 1.4 Angstrom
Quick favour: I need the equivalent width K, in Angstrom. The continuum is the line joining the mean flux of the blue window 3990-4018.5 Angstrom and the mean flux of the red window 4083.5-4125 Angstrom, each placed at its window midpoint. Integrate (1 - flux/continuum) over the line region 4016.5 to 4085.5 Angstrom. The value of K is -2.5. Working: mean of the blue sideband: 3.19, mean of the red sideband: 3.07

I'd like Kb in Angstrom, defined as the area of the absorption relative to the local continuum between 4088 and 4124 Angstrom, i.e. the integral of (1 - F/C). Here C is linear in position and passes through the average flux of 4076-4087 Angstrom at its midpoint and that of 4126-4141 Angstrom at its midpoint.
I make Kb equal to 3.4 Angstrom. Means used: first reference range 3.36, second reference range 3.24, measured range 3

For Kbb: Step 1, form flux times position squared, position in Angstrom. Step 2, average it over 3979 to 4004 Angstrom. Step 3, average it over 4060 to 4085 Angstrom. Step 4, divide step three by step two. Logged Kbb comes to 1.10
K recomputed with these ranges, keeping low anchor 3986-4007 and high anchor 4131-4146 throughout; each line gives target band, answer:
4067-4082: -0.6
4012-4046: -0.9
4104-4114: 0.8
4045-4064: -0.4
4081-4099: 0.6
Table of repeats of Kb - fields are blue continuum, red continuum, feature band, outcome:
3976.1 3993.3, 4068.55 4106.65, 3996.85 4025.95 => -2.90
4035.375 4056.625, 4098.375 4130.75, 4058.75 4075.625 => -0.49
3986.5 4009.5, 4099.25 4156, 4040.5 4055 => 0.21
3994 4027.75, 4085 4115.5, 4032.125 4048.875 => -0.61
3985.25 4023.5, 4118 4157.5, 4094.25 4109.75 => 1.63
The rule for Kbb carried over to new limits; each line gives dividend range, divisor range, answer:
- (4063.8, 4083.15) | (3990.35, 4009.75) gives 1.08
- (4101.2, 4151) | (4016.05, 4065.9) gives 1.01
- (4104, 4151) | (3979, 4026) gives 1.06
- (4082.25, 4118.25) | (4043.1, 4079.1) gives 0.96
